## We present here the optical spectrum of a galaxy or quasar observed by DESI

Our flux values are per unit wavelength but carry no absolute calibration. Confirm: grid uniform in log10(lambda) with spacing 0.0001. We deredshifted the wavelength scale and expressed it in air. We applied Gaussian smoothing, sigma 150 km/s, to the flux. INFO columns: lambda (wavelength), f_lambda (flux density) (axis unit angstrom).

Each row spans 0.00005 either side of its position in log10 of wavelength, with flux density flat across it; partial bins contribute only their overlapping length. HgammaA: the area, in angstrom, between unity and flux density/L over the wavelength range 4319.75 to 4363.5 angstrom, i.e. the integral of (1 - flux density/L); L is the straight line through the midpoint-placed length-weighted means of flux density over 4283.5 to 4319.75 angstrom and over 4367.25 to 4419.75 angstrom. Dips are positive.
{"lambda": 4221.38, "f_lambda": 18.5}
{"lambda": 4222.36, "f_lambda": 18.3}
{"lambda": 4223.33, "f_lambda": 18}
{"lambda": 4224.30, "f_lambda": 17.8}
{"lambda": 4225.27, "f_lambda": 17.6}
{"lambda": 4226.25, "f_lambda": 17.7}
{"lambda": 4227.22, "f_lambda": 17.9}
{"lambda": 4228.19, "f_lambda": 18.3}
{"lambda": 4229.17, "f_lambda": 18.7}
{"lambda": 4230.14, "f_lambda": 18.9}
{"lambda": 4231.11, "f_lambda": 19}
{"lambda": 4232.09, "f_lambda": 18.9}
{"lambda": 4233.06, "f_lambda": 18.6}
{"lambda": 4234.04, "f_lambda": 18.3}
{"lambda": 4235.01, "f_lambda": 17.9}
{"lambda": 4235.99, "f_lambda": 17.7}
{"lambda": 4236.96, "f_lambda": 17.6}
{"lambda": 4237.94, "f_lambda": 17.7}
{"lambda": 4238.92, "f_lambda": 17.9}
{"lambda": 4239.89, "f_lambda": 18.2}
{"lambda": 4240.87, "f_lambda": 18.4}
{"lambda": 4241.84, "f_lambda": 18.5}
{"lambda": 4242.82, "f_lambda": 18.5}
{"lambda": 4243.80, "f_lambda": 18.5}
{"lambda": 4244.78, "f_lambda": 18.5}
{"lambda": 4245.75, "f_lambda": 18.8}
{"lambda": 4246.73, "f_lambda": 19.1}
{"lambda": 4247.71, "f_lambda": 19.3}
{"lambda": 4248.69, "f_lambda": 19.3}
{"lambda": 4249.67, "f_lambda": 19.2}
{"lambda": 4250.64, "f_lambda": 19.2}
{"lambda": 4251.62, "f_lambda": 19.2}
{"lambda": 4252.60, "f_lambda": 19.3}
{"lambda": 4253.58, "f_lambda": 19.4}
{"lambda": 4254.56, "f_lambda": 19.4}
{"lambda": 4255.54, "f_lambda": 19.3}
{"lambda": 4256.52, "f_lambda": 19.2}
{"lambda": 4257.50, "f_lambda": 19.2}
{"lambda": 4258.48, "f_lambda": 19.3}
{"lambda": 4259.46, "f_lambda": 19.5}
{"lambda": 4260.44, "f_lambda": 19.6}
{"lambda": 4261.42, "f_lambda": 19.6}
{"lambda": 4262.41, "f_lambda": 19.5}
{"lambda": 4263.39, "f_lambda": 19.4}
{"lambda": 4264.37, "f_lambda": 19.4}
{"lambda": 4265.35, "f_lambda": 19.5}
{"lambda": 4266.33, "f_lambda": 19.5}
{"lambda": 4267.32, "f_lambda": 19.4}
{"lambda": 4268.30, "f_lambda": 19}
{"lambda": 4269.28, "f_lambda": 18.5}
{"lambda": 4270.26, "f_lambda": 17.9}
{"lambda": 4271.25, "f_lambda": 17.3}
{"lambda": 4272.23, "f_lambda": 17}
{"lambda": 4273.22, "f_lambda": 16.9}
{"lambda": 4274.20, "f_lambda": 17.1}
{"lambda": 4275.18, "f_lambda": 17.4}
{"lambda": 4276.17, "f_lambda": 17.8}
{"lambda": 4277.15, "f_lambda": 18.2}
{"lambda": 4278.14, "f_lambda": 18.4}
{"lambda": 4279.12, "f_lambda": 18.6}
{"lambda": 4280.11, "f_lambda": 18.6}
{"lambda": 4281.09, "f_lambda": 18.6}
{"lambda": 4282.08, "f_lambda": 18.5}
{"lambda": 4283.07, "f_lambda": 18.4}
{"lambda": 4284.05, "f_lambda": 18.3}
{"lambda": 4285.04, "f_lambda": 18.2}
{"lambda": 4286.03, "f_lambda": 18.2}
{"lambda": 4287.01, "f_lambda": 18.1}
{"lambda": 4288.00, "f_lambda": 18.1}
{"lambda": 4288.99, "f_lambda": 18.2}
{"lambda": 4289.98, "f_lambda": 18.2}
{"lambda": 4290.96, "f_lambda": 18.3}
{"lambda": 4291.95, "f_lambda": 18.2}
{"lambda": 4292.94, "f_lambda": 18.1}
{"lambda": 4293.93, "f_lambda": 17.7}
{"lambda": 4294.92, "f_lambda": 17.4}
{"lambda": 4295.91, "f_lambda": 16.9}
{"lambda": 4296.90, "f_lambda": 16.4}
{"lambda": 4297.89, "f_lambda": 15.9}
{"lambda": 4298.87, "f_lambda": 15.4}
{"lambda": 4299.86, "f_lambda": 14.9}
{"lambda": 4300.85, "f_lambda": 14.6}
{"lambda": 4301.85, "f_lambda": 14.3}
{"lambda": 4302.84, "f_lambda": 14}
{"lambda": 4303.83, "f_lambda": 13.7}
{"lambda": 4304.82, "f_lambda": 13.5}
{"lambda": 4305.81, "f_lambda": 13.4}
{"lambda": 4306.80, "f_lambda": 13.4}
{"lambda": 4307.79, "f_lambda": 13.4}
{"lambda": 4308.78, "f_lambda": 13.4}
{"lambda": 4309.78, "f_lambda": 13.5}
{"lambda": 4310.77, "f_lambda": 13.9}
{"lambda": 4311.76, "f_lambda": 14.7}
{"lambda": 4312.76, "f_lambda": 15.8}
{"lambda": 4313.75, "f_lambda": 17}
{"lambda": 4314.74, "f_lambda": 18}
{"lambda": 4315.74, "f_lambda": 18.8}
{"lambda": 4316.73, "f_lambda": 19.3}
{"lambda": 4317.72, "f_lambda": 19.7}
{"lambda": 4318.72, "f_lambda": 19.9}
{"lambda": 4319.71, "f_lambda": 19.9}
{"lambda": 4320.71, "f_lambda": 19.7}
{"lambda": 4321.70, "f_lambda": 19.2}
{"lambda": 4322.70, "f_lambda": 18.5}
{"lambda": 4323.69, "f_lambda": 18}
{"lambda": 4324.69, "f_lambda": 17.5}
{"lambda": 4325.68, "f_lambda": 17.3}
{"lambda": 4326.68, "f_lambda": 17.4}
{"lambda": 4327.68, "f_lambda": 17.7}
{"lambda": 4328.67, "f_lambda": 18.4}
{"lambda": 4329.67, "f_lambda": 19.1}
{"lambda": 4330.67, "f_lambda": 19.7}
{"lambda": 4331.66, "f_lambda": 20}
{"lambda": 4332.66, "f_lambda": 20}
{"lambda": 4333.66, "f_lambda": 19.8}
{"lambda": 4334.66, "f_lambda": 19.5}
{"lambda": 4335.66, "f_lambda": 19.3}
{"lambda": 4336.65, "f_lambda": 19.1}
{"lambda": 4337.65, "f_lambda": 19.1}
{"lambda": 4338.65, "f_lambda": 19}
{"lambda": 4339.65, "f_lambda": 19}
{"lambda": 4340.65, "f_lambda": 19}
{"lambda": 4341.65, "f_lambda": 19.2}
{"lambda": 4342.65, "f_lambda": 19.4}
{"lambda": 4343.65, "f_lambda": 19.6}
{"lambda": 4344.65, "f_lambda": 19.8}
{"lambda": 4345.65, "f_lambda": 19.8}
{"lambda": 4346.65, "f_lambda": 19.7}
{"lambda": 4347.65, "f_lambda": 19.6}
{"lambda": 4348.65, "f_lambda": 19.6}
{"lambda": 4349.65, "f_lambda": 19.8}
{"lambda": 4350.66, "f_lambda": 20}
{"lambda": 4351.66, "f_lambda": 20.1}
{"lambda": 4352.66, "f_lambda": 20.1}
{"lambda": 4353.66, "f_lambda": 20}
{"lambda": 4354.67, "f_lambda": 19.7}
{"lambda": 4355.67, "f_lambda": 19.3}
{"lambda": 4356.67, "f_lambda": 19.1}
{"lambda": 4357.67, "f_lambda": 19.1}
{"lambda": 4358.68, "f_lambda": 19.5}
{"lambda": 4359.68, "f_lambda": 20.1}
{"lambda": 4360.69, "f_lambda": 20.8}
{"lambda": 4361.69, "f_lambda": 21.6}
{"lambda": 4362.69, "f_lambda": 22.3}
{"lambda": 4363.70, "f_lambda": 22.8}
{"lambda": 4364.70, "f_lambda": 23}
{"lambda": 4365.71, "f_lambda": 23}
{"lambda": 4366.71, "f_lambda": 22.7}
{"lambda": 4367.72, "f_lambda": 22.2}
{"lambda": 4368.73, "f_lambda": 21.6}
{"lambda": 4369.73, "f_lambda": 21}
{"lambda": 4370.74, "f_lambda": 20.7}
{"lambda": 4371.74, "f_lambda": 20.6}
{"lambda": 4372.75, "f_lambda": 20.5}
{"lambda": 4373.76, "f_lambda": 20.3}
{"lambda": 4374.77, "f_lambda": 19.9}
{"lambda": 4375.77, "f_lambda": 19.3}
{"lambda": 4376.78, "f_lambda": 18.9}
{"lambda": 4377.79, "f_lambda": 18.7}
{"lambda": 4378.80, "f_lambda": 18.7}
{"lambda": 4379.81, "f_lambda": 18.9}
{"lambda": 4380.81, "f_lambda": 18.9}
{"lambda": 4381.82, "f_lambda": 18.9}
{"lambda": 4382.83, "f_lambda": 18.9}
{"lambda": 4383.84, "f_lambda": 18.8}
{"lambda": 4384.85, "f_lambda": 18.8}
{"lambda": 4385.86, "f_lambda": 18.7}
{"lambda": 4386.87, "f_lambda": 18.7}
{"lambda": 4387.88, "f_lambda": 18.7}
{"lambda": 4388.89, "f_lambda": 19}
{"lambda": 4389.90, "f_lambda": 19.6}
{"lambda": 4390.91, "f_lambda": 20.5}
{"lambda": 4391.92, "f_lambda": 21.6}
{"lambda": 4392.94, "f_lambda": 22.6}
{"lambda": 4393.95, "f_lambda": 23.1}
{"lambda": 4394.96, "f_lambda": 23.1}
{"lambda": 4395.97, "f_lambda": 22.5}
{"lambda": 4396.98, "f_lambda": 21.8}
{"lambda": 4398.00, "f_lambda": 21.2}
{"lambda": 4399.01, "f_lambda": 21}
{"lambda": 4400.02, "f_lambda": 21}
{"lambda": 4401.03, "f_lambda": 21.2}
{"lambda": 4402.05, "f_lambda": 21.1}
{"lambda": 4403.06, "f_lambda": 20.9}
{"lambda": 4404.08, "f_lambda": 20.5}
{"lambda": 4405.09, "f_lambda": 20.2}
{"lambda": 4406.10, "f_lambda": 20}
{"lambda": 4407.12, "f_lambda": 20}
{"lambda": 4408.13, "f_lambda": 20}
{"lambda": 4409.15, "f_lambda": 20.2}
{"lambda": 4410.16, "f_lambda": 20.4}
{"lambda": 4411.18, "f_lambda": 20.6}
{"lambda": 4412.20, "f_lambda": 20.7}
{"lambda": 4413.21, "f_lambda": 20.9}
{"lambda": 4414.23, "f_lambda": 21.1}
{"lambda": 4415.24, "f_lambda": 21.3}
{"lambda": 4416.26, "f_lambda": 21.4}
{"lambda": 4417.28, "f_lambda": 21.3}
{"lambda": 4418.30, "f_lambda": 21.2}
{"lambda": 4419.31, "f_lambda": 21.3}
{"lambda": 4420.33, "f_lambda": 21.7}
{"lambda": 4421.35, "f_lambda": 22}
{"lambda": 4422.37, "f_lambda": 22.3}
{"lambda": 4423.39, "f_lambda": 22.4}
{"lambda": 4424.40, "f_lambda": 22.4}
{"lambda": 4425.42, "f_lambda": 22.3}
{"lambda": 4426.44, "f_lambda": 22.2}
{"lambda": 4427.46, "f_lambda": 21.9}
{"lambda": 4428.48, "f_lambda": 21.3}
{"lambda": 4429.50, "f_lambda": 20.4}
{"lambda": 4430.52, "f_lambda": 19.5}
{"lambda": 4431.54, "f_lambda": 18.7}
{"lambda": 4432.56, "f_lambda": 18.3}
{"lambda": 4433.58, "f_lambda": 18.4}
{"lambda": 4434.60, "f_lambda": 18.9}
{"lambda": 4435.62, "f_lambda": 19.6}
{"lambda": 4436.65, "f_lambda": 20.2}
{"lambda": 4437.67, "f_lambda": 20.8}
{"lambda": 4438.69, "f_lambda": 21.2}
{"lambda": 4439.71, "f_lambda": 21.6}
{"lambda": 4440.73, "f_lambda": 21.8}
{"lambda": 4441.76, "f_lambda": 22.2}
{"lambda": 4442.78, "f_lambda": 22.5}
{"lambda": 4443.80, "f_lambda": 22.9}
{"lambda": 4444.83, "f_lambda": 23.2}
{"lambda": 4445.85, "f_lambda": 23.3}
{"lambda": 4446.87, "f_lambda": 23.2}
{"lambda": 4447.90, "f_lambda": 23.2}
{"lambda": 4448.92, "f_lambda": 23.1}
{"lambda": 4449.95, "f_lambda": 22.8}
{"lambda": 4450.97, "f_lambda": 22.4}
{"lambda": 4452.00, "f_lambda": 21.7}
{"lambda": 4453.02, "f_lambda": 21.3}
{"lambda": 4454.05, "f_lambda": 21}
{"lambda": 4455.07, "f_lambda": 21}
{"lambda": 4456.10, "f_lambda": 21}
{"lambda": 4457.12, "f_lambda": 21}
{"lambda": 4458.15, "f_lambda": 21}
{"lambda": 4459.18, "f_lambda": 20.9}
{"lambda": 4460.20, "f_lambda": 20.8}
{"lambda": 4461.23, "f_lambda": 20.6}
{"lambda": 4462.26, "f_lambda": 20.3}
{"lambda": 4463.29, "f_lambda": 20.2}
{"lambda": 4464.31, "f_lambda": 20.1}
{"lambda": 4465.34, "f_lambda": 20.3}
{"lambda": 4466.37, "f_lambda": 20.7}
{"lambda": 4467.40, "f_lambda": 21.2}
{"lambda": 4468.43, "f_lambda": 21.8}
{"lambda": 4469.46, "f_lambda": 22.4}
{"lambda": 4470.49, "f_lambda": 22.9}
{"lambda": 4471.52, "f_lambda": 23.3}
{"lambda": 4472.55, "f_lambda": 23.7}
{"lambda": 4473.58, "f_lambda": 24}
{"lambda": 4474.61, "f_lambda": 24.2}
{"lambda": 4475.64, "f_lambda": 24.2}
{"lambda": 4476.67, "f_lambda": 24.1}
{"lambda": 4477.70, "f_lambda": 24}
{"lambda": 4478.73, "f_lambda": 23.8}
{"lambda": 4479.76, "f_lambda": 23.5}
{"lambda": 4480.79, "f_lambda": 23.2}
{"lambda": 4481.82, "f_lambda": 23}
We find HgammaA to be -3.0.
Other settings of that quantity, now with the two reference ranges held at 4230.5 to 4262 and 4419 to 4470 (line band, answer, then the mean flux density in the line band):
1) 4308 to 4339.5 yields 2.7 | 18.1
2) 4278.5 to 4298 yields 1.4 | 18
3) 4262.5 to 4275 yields 0.4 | 18.4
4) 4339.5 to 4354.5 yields 0.3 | 19.7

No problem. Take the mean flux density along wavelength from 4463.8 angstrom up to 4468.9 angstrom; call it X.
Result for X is 20.8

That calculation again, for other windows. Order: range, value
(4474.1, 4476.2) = 24.2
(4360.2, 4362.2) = 21.3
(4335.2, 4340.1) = 19.1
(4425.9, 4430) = 21.4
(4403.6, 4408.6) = 20.2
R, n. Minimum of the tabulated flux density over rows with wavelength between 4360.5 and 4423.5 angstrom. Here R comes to 18.7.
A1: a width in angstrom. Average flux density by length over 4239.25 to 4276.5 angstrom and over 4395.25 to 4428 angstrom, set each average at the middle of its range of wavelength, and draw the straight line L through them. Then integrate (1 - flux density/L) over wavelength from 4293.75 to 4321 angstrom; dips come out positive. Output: 5.0 angstrom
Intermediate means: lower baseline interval 18.8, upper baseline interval 21.2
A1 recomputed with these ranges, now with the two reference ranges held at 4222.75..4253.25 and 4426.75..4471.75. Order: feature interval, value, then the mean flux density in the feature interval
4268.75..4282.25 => 0.8 angstrom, 17.9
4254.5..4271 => -0.4 angstrom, 19.2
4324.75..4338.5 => 0.6 angstrom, 18.9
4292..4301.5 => 1.4 angstrom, 16.4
